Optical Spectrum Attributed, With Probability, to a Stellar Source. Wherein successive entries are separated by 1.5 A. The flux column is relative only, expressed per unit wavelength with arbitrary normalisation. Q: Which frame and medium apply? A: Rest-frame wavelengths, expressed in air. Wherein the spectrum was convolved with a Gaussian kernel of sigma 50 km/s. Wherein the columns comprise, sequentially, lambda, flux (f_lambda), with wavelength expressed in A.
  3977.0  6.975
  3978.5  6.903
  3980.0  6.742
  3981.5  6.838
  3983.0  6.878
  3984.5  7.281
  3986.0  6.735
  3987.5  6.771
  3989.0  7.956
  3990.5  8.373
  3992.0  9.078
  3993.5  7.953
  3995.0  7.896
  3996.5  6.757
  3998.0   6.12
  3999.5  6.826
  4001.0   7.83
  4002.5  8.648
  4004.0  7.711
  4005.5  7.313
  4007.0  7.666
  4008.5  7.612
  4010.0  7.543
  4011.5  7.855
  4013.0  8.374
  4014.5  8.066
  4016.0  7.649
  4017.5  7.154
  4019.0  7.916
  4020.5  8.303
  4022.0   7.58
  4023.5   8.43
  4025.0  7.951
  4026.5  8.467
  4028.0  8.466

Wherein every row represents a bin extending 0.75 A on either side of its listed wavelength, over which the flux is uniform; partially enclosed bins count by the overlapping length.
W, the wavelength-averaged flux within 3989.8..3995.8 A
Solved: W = 8.31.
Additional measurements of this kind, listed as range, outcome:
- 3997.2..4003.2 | 7.34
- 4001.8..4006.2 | 7.89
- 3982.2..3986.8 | 6.96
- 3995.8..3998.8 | 6.44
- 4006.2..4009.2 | 7.63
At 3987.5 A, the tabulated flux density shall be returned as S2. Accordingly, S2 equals 6.771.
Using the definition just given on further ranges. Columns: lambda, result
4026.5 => 8.467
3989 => 7.956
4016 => 7.649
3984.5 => 7.281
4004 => 7.711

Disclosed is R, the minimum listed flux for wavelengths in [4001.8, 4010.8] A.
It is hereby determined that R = 7.313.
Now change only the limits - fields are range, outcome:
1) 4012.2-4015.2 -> 8.066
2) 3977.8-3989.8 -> 6.735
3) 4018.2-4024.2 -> 7.58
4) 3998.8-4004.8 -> 6.826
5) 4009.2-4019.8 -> 7.154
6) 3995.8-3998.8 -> 6.12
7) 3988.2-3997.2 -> 6.757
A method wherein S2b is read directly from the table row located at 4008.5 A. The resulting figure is 7.612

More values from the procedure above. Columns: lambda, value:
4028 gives 8.466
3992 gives 9.078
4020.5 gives 8.303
